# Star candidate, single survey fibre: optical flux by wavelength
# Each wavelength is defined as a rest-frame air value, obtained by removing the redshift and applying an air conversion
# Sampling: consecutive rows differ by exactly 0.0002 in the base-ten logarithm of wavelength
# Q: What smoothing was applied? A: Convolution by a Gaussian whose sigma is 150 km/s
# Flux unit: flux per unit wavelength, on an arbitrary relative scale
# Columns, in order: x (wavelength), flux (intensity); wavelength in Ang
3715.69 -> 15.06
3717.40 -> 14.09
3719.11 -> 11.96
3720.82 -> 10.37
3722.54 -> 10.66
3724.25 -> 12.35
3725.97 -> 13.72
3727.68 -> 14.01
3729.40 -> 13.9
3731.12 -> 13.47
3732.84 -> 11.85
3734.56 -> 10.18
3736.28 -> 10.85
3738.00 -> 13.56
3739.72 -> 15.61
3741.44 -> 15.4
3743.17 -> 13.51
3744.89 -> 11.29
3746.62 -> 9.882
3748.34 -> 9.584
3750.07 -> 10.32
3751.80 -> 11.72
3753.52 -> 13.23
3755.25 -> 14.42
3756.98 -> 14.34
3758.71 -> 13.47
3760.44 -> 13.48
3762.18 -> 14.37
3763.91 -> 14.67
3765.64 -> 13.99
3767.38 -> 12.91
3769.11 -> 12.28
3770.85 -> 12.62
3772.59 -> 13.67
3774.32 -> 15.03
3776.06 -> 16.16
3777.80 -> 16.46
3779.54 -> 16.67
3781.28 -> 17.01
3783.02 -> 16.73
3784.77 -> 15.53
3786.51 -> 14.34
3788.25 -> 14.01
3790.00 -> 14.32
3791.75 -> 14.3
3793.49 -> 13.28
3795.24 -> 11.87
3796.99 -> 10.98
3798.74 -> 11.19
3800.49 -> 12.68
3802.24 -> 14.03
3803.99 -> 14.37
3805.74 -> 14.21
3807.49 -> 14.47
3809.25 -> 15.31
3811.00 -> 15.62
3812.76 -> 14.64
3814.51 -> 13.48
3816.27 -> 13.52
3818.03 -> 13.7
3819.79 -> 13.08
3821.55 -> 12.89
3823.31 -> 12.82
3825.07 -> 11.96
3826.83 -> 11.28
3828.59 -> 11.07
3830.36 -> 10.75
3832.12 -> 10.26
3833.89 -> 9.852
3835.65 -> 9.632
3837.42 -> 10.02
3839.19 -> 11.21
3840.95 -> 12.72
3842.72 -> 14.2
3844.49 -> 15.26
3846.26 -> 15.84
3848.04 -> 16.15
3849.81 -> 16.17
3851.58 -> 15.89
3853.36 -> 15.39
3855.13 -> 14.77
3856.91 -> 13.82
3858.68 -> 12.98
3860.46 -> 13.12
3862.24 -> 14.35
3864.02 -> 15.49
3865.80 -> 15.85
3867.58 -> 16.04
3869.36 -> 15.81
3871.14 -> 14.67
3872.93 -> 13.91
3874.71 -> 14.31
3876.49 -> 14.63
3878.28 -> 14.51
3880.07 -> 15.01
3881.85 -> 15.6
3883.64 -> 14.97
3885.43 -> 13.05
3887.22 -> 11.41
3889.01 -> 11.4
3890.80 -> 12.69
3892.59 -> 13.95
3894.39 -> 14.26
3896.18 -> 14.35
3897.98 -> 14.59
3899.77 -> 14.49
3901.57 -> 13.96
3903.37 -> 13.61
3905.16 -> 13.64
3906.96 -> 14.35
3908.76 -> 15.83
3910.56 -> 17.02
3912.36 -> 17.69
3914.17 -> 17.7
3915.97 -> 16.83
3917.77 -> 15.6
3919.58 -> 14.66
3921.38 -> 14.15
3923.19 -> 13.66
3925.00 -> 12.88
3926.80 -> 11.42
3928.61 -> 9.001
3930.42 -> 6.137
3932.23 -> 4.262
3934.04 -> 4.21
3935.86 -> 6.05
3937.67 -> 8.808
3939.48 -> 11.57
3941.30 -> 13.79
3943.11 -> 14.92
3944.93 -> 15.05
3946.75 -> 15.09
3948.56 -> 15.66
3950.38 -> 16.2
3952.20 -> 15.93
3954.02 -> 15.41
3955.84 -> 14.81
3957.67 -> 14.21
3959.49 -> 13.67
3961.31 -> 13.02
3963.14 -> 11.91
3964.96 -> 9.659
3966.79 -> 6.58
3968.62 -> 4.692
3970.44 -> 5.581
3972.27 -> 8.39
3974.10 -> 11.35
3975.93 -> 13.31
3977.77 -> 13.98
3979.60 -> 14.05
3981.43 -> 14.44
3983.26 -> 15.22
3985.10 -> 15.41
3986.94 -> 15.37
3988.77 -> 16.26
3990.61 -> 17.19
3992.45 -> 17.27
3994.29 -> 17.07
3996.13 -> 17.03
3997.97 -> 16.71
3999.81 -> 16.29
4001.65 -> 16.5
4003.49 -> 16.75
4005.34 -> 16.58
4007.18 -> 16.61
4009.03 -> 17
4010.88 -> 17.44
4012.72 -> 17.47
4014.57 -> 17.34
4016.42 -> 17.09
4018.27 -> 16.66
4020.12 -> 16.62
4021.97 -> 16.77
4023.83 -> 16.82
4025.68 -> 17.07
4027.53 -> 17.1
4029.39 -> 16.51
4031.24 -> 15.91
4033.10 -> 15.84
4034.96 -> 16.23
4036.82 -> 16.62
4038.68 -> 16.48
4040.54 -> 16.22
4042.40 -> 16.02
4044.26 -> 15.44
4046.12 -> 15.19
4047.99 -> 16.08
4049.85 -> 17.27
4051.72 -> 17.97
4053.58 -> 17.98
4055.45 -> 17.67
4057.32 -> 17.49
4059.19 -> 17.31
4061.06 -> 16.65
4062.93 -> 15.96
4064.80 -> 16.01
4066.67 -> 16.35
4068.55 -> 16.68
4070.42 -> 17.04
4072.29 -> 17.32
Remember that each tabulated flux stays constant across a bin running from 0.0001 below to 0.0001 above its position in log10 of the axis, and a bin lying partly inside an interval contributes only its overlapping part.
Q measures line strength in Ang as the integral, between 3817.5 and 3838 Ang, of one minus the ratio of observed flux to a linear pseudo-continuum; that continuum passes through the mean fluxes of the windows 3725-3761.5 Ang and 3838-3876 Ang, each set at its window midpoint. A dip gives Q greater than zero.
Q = 3.9 Ang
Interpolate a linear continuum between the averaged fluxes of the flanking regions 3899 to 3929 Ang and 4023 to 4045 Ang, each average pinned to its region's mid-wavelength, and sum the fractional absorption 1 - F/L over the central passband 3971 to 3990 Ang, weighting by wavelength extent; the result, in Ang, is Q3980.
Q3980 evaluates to 2.3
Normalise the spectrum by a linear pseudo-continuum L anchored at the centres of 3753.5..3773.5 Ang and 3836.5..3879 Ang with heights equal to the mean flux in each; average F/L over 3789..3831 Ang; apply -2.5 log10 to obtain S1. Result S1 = 0.07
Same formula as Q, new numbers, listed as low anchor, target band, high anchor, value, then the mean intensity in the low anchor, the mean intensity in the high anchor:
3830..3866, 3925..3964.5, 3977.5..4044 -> 8.6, 13.5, 16.4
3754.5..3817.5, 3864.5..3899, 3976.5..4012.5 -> 1.8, 14.2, 16.2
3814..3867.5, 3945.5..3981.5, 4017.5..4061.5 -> 7.0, 13.3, 16.7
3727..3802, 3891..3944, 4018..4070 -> 8.0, 13.5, 16.6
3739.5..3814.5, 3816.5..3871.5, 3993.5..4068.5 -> 4.3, 13.8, 16.7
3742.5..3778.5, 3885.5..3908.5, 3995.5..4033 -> 2.3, 13.2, 16.8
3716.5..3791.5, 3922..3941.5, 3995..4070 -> 8.0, 13.5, 16.7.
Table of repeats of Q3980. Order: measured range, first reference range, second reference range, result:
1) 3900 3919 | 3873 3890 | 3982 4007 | -1.38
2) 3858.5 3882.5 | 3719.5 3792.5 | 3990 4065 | 0.12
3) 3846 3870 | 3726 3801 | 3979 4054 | -0.81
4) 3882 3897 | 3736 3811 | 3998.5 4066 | 1.68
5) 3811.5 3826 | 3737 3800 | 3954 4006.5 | 0.39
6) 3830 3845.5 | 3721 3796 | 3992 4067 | 3.04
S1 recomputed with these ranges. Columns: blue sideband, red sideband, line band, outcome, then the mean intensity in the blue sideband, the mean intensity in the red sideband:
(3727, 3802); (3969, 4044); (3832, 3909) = 0.03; 13.5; 15.6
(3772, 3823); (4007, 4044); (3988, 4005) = -0.03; 14.2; 16.7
